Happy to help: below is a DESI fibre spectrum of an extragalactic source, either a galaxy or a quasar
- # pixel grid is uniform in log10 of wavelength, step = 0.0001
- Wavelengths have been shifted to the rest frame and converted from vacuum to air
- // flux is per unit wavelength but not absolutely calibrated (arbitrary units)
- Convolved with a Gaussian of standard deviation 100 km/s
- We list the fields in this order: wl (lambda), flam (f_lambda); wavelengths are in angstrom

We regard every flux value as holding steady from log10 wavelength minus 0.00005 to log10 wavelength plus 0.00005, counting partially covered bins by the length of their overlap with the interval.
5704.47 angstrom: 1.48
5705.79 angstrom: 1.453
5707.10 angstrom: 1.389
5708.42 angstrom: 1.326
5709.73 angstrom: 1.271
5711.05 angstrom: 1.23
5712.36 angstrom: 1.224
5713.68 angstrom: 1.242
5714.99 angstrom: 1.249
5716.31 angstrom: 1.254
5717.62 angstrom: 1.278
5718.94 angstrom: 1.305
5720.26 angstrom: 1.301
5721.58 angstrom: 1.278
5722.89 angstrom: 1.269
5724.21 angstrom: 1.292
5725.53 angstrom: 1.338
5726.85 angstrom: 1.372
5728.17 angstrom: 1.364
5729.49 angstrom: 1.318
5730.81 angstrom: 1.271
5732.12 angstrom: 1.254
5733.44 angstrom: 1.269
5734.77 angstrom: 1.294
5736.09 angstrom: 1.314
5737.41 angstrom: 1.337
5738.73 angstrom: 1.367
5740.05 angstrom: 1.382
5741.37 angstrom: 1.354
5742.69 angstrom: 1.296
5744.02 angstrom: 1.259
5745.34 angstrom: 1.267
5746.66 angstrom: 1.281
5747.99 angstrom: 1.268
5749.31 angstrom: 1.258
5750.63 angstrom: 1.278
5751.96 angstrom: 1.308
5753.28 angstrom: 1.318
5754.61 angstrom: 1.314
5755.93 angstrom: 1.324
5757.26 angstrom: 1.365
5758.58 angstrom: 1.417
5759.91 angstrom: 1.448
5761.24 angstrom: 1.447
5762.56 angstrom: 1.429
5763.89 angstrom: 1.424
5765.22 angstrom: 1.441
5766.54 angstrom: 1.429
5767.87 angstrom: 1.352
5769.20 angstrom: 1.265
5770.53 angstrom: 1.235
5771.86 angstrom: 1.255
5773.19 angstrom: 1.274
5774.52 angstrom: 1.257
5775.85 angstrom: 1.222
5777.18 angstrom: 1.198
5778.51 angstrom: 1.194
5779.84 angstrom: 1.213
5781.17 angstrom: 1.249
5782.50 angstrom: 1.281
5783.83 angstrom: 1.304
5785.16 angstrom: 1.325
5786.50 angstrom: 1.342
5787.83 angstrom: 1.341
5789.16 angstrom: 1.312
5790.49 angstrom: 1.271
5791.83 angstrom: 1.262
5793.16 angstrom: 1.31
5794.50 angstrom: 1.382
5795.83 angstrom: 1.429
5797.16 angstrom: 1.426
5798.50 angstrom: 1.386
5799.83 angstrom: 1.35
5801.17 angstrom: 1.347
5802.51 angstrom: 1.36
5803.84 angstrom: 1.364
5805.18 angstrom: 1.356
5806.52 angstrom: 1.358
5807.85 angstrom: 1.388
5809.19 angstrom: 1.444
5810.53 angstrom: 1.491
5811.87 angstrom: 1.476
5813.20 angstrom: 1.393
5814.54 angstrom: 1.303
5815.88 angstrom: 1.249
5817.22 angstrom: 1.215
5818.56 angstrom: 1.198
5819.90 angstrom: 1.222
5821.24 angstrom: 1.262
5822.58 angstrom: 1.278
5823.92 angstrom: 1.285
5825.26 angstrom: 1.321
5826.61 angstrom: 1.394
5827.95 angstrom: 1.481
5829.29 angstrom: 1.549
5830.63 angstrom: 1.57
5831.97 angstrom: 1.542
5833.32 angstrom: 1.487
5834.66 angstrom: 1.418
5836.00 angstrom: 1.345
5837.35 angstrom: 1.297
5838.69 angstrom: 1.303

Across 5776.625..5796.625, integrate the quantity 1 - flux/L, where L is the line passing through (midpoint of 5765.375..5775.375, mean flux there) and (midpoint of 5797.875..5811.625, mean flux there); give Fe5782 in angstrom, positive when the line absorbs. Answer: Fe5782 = 0.69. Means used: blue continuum 1.3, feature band 1.3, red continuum 1.39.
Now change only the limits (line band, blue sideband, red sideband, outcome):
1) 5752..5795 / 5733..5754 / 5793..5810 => 0.8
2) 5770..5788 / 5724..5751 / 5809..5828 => 0.8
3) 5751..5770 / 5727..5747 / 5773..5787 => -1.4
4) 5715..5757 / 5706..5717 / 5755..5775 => 0.4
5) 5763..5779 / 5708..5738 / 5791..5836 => 0.4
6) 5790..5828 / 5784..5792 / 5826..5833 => 1.8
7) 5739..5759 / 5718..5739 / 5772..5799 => -0.1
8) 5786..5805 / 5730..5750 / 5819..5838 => 0.1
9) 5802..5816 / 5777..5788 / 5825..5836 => -0.1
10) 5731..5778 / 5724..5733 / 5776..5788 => -1.0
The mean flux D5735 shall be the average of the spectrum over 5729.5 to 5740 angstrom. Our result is 1.31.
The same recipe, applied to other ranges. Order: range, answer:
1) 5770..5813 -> 1.33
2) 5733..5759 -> 1.31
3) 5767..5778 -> 1.26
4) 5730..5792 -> 1.31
